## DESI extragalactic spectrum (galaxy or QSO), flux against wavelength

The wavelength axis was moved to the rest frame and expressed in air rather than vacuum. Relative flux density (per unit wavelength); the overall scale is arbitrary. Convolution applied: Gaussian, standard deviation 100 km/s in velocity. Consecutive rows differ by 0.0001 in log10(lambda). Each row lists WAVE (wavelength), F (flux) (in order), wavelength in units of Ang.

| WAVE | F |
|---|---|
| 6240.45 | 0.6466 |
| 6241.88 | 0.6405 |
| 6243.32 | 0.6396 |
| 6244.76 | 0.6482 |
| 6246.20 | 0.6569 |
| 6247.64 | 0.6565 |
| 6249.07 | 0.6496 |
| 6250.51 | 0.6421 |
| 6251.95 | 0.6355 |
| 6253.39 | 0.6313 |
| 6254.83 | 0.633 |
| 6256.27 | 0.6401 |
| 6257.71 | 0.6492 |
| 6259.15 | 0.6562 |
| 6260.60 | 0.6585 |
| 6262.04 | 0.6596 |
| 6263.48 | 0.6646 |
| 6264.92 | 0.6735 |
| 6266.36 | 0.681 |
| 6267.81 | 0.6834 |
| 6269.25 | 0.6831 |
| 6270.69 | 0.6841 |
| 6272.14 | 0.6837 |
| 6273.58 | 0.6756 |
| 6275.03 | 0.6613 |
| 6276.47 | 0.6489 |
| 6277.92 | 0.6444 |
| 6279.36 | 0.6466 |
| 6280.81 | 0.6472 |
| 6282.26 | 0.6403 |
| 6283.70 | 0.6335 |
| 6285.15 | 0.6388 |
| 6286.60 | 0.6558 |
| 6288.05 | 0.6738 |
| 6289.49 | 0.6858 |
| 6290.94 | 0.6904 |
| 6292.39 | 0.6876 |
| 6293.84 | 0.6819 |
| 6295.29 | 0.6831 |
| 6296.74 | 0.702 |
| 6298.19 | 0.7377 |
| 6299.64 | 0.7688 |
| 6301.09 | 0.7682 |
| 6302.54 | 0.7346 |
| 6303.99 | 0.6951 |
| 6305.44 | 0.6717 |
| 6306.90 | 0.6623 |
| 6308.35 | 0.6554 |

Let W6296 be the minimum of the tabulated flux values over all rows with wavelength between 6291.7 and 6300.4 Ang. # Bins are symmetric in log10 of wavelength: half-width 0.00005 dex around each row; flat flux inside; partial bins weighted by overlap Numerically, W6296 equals 0.6819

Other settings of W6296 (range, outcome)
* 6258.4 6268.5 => 0.6562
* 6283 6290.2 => 0.6335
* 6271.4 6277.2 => 0.6489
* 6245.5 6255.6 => 0.6313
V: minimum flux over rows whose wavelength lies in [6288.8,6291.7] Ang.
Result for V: 0.6858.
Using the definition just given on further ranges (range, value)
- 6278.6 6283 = 0.6403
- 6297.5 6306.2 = 0.6717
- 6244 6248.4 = 0.6482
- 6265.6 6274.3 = 0.6756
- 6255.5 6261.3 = 0.6401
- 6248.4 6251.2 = 0.6421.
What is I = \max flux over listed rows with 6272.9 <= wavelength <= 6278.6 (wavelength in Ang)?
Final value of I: 0.6756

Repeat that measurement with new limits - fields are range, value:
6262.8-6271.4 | 0.6841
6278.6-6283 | 0.6472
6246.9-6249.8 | 0.6565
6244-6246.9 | 0.6569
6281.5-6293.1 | 0.6904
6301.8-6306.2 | 0.7346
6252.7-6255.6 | 0.633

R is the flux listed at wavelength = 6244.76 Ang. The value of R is 0.6482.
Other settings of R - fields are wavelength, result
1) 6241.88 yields 0.6405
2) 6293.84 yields 0.6819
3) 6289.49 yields 0.6858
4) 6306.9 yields 0.6623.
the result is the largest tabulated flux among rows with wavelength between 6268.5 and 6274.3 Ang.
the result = 0.6841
